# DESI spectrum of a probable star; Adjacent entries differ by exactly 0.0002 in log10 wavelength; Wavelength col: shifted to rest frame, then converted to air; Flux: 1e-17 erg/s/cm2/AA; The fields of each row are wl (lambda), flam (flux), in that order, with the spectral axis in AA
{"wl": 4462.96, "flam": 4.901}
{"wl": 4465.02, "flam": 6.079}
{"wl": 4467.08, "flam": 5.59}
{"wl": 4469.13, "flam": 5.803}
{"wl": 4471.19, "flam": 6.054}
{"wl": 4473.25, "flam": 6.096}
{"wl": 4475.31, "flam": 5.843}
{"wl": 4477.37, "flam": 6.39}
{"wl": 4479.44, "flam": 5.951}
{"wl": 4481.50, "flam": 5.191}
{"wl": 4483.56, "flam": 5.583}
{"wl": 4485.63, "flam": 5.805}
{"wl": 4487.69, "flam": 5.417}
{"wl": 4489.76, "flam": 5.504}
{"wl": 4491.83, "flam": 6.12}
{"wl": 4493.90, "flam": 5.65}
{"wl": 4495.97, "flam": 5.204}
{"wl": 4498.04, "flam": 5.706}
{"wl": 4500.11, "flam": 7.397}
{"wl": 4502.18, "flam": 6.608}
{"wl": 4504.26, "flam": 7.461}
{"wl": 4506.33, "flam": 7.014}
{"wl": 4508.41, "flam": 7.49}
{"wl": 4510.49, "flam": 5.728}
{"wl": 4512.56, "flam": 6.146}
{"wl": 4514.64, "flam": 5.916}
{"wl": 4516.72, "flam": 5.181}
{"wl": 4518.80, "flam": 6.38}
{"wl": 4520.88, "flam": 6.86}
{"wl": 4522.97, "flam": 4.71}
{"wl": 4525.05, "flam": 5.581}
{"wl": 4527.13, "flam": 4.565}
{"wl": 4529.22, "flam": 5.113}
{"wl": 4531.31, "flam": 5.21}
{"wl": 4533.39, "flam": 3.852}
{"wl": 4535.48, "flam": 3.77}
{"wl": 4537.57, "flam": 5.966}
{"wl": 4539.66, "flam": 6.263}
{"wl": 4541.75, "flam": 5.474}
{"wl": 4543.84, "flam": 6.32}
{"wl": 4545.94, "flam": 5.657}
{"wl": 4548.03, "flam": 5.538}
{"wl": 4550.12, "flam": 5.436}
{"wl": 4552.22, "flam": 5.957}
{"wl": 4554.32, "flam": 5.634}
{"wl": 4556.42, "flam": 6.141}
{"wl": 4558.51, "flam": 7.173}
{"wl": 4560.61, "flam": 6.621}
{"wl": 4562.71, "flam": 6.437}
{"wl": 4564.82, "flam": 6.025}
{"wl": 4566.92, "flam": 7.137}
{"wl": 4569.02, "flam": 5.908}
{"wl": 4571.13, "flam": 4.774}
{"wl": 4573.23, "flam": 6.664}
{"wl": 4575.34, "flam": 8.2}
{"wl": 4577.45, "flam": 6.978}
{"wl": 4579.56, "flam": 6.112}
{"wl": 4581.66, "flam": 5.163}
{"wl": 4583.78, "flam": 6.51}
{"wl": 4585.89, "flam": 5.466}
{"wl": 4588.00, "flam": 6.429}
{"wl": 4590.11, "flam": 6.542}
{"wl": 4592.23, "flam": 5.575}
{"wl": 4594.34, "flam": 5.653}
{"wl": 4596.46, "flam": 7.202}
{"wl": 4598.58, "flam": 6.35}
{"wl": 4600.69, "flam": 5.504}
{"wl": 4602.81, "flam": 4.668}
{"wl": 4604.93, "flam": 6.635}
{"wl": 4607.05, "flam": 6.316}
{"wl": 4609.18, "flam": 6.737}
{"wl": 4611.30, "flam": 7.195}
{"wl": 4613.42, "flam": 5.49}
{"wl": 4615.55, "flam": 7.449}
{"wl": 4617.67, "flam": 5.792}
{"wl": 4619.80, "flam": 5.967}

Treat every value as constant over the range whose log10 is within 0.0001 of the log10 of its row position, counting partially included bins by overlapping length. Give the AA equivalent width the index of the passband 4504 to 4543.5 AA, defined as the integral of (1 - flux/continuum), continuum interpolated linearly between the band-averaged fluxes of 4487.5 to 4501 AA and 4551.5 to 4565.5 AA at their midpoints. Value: 2.4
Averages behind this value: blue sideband 5.87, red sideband 6.3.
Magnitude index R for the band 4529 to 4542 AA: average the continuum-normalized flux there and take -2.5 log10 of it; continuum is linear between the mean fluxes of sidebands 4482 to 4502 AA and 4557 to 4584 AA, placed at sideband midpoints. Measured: 0.21 mag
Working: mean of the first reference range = 5.84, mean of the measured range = 5.07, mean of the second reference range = 6.43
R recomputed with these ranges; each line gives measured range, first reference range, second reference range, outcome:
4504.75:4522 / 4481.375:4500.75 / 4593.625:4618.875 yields -0.092 mag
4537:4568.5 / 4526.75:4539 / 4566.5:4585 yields -0.113 mag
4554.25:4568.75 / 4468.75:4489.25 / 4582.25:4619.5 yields -0.072 mag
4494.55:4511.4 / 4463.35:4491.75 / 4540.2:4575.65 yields -0.116 mag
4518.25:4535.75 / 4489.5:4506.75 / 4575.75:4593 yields 0.216 mag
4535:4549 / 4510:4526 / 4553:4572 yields 0.073 mag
